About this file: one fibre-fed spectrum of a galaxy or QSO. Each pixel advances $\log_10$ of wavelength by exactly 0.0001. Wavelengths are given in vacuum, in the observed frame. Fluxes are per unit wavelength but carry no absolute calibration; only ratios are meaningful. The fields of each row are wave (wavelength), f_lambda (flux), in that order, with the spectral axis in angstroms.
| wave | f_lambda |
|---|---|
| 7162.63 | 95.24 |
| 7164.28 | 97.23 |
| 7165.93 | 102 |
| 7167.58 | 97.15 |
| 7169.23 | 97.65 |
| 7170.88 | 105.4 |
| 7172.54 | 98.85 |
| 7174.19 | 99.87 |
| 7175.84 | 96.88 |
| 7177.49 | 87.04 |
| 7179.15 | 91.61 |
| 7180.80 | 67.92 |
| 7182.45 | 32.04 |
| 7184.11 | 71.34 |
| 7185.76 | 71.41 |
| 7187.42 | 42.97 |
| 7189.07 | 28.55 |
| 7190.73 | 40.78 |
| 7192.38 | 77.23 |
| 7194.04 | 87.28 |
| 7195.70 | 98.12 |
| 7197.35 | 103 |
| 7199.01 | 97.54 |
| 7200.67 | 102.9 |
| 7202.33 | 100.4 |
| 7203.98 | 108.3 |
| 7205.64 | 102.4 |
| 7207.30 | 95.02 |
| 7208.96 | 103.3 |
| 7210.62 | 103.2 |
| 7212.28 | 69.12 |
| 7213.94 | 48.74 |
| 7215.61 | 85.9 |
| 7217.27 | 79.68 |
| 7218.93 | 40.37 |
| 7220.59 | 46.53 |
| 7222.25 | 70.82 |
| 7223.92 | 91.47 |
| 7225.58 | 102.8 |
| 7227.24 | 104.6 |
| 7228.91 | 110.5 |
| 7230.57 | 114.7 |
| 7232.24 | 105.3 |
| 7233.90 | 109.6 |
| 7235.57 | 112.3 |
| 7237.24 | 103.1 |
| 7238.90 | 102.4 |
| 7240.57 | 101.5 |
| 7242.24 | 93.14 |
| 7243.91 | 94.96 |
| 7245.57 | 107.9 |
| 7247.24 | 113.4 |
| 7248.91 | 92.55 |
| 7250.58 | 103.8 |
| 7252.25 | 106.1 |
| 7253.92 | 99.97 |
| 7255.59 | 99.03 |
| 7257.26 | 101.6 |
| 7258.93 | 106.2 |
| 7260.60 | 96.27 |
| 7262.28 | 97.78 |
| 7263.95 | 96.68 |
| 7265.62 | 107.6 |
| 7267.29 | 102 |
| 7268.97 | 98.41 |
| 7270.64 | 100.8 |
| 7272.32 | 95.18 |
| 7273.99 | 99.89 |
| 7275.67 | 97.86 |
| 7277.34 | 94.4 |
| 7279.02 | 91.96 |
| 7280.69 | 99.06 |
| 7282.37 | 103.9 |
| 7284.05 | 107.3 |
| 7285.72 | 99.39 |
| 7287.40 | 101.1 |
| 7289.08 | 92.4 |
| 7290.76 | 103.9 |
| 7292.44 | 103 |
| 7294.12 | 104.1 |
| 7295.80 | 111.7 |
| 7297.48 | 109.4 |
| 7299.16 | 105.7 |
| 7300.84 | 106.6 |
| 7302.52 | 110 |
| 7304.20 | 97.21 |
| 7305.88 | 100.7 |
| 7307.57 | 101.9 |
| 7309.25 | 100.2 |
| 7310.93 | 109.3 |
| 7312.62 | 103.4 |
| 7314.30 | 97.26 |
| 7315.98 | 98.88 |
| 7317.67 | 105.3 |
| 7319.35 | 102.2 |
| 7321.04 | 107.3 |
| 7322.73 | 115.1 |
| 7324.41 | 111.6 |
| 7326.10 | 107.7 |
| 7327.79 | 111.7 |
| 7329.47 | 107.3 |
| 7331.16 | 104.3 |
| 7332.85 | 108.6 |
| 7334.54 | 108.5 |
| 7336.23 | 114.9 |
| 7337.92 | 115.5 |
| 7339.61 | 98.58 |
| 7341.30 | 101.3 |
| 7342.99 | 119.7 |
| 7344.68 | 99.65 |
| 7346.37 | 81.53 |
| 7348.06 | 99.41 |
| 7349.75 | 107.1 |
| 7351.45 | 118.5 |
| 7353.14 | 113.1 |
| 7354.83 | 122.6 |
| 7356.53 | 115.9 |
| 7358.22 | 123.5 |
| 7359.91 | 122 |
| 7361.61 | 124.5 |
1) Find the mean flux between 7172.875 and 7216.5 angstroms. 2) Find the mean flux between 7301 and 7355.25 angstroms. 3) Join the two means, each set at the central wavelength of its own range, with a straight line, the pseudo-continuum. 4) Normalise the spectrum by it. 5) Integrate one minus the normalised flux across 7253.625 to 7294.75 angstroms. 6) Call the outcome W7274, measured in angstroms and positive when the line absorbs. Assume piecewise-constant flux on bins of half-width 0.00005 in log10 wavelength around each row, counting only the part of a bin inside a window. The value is -1.6 angstroms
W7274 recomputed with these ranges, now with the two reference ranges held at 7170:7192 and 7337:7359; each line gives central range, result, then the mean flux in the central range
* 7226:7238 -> -3.6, 108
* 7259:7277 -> -1.6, 99.4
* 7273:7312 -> -2.2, 102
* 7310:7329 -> -0.7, 106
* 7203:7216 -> -1.9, 89.7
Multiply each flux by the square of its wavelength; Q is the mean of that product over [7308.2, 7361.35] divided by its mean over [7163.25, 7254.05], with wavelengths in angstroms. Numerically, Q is 1.25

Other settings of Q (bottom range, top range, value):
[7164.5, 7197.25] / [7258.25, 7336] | 1.34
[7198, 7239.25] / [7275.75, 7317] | 1.13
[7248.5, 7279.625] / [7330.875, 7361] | 1.13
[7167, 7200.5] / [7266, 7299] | 1.30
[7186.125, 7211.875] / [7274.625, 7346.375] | 1.26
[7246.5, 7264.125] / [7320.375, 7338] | 1.11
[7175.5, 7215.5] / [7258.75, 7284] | 1.26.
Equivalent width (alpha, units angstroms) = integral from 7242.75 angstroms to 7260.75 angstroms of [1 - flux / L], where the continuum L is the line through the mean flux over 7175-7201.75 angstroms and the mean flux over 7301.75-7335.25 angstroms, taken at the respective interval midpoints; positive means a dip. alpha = -2.45 angstroms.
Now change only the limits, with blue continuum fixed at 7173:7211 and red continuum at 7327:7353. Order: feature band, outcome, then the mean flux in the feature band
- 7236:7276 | -3.3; 101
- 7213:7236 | 0.4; 86.9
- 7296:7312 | -0.6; 105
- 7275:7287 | -0.2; 99.3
